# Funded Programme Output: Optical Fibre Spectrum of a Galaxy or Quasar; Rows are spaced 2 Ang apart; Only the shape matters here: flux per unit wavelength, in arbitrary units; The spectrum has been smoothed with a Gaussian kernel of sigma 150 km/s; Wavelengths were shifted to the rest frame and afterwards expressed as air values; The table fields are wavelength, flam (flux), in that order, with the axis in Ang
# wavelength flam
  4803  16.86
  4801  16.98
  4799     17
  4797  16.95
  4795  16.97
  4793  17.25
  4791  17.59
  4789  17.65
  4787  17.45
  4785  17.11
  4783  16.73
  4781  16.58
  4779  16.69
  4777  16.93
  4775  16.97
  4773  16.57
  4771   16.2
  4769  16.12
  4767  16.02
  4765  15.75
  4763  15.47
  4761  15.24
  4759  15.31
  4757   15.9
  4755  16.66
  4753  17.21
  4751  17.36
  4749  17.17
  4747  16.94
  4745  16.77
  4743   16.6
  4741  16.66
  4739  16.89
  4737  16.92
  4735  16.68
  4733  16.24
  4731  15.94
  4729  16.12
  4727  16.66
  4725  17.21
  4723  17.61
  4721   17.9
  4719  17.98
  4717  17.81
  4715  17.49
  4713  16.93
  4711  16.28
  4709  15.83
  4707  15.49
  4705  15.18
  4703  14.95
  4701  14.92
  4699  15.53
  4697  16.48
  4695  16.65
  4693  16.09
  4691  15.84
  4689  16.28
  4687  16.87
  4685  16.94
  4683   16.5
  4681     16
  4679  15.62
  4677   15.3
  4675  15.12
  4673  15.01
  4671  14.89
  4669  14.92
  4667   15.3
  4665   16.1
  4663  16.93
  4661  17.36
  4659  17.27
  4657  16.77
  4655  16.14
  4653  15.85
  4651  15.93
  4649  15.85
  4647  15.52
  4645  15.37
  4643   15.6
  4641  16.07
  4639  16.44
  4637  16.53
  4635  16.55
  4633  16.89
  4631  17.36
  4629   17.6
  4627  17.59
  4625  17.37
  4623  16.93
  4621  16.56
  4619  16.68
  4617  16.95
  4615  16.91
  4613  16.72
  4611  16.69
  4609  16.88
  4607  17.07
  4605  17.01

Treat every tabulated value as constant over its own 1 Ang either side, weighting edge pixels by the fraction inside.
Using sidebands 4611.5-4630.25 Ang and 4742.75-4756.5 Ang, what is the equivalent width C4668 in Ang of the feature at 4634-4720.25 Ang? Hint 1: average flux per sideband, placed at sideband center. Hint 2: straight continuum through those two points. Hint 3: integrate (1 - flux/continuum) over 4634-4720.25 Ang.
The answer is 4.5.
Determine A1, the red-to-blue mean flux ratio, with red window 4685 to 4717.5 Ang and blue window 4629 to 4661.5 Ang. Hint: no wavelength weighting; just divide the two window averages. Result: 0.99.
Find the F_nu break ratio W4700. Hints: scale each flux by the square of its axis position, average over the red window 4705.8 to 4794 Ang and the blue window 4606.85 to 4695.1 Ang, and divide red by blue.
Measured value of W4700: 1.07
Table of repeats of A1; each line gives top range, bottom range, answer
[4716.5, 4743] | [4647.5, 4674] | 1.06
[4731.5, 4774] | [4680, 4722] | 1.00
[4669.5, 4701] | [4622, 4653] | 0.96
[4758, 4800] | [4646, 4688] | 1.04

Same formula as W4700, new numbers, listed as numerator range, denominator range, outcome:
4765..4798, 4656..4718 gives 1.09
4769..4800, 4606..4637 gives 1.07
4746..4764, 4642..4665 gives 1.05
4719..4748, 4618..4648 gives 1.06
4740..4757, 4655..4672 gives 1.08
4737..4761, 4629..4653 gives 1.07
